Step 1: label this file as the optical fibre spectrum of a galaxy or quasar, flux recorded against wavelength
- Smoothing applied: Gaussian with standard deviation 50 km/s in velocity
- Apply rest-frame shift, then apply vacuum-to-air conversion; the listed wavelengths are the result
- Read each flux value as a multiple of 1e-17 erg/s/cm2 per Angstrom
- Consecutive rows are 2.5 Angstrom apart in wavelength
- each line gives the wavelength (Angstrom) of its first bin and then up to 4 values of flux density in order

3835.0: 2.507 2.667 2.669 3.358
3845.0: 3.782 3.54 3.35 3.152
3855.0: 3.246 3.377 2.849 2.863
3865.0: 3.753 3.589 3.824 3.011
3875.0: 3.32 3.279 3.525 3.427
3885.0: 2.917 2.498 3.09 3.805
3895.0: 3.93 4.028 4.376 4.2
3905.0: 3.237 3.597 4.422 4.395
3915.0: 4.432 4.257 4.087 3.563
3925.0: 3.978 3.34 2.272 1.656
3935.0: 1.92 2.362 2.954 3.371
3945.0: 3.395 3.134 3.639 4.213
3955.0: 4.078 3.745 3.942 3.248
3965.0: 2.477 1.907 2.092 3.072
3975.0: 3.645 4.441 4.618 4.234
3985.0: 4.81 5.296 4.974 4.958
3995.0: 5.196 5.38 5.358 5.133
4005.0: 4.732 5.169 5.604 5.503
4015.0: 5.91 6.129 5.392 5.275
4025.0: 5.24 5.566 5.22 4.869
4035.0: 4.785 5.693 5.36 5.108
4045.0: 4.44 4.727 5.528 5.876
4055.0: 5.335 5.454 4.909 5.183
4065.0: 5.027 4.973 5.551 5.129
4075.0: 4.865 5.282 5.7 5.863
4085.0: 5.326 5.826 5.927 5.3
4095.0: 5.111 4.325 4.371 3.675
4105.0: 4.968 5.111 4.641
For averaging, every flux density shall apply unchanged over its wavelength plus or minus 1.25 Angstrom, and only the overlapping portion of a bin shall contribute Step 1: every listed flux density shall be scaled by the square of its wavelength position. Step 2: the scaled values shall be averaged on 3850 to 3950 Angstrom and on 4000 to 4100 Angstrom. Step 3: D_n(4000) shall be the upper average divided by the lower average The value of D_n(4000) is 1.68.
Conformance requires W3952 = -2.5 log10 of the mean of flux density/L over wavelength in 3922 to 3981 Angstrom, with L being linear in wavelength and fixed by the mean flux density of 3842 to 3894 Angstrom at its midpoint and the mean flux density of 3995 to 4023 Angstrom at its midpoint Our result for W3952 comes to 0.38 mag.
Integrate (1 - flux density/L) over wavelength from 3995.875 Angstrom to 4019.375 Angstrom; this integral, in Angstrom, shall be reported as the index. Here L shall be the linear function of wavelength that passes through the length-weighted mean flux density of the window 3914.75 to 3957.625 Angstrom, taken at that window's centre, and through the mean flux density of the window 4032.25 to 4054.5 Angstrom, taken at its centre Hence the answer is -4.5 Angstrom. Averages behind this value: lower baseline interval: 3.32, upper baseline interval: 5.17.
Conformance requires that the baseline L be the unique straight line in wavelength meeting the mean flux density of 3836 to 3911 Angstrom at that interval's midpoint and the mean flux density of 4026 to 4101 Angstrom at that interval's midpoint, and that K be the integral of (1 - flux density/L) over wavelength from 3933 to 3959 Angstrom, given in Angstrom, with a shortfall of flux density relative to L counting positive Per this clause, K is 5.5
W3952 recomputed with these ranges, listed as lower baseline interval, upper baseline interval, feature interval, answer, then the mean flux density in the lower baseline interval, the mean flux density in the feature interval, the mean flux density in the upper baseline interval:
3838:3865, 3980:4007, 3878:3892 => 0.16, 3.23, 3.14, 4.99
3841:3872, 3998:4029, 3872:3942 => 0.17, 3.38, 3.43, 5.42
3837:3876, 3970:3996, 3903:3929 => -0.03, 3.28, 3.92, 4.4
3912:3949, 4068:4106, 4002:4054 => -0.20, 3.25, 5.3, 5.15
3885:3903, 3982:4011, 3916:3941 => 0.32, 3.63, 3.05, 5.09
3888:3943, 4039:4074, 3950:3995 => 0.08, 3.5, 3.9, 5.18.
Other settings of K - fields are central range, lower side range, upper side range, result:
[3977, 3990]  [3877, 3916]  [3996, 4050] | 0.17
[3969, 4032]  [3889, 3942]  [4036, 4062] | -4.04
